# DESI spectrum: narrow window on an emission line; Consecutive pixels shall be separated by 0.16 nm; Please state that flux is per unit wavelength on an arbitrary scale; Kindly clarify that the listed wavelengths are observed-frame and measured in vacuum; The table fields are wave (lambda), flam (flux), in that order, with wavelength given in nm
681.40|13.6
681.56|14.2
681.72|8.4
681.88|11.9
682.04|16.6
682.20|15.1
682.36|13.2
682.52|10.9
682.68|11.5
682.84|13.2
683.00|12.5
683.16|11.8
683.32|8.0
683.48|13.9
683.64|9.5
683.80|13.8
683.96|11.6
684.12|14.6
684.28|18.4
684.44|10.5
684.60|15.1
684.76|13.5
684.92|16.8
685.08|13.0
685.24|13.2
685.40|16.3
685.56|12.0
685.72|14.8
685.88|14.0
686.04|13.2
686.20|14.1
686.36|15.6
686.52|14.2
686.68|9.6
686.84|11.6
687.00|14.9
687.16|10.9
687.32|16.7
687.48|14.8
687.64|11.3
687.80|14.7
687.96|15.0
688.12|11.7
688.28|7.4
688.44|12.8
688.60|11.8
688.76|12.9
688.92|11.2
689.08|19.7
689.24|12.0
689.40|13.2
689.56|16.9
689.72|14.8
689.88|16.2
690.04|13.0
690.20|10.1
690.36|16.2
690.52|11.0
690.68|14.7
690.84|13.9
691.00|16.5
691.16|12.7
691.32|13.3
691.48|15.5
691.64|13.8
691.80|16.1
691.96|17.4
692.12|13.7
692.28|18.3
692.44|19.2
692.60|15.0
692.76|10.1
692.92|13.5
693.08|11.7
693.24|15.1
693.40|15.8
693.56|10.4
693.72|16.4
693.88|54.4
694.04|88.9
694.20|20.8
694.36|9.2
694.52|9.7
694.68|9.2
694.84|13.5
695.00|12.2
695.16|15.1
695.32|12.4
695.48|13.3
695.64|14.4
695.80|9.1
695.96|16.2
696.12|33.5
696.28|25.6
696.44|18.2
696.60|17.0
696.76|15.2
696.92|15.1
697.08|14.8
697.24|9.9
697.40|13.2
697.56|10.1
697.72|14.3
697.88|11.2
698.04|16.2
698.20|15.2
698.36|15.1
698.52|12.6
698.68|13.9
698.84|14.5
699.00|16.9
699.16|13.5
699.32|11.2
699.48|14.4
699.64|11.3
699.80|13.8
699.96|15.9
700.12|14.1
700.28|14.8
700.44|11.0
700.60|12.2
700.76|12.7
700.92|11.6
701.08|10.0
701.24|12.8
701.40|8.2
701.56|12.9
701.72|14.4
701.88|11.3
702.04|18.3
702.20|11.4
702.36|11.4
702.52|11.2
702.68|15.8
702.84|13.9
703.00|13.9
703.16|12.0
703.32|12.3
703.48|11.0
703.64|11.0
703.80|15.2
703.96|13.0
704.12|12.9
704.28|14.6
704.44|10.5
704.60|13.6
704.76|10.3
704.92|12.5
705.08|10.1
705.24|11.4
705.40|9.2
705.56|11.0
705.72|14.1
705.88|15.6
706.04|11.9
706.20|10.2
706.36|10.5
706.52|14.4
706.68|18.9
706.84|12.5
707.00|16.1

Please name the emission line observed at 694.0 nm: H-alpha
